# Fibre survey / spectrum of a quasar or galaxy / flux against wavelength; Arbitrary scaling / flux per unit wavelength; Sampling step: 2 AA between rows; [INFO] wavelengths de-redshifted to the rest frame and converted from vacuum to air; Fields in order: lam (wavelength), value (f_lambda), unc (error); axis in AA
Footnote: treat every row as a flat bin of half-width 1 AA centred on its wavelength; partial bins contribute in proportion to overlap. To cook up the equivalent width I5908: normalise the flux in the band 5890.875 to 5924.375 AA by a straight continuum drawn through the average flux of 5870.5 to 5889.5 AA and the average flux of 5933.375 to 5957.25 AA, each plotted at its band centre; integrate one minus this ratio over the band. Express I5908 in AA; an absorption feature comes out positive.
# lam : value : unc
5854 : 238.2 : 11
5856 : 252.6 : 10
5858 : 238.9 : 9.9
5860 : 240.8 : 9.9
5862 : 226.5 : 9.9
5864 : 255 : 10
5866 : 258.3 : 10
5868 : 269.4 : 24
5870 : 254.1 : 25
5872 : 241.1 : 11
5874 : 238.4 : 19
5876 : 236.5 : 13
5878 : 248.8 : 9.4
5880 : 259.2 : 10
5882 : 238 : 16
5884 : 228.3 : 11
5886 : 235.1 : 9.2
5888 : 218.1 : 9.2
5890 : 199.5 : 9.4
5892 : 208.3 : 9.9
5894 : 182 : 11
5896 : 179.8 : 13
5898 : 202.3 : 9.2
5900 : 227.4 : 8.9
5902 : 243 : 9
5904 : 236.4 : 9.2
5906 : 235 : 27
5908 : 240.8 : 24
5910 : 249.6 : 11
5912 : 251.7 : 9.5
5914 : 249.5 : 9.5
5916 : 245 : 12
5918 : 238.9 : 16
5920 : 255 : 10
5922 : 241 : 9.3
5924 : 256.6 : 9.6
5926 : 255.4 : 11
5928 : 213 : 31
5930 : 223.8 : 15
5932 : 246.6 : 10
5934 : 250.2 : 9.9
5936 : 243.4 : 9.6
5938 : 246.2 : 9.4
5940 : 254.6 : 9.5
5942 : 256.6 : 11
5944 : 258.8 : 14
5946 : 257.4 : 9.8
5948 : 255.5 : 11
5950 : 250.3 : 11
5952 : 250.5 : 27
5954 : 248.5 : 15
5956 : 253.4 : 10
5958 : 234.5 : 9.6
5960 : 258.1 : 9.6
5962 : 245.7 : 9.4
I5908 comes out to 1.72 AA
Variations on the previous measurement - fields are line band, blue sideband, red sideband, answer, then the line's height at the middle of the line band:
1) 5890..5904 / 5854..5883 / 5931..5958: 2.24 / 248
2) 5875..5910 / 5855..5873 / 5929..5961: 3.30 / 249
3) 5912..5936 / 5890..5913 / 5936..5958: -0.69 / 237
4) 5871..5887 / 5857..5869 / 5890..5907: -0.57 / 232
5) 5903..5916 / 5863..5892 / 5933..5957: 0.10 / 246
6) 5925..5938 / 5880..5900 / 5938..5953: 0.25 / 244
